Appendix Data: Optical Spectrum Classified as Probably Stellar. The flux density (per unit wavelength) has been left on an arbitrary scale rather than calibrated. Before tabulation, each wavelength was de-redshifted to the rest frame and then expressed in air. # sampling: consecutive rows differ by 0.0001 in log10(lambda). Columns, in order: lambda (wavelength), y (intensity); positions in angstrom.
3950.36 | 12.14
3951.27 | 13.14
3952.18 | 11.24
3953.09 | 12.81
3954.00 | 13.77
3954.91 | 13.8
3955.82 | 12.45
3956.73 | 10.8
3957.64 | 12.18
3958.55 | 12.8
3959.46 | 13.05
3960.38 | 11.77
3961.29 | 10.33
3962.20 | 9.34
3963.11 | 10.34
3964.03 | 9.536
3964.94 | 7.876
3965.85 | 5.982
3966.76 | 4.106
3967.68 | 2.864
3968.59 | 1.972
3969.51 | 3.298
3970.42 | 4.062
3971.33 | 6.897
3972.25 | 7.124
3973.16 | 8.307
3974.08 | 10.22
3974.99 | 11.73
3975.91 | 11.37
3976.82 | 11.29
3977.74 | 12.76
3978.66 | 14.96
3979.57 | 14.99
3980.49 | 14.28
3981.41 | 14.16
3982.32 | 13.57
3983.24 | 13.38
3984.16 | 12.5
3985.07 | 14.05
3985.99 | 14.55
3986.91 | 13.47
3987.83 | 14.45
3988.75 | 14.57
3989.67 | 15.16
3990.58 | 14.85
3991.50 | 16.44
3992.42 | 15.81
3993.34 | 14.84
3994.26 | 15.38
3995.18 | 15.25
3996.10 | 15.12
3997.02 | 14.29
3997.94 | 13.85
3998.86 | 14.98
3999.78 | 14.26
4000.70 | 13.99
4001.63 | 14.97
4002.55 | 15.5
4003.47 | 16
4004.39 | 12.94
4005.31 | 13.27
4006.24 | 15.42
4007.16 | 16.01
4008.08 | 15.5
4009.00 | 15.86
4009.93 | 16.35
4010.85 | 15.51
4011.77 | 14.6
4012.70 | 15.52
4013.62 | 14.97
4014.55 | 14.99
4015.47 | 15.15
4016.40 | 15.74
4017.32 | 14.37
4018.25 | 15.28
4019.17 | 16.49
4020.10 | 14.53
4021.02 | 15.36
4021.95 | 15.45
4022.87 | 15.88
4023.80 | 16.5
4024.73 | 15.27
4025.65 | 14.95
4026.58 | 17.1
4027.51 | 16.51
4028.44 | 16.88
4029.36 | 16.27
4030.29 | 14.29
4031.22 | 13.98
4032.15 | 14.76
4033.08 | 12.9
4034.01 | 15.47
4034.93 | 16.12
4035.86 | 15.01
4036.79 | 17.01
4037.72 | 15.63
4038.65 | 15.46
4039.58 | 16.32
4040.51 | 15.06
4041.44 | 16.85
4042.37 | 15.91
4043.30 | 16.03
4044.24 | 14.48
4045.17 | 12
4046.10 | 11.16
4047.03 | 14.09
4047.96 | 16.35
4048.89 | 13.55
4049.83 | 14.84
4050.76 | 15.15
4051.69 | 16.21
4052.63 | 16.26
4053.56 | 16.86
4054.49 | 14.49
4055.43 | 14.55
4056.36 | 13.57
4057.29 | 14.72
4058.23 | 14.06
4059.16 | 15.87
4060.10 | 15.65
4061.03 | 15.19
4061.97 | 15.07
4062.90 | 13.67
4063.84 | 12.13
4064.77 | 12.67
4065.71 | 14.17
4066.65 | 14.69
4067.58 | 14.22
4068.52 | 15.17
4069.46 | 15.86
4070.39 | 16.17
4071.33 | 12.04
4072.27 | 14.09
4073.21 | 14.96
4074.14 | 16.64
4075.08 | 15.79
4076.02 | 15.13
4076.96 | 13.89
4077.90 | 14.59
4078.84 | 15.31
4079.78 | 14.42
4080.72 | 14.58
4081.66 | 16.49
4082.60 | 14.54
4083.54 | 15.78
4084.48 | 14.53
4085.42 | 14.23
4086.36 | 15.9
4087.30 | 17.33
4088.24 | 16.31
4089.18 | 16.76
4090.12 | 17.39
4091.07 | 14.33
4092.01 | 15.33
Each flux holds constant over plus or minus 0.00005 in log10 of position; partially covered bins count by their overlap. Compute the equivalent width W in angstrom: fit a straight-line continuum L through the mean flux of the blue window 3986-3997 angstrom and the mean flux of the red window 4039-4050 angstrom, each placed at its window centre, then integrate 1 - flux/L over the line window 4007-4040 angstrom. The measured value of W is -1.5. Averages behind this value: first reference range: 15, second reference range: 14.7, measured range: 15.5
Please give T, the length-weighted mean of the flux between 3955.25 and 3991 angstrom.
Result 10.8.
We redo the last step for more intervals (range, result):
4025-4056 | 15.2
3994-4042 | 15.3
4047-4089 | 15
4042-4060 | 14.8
